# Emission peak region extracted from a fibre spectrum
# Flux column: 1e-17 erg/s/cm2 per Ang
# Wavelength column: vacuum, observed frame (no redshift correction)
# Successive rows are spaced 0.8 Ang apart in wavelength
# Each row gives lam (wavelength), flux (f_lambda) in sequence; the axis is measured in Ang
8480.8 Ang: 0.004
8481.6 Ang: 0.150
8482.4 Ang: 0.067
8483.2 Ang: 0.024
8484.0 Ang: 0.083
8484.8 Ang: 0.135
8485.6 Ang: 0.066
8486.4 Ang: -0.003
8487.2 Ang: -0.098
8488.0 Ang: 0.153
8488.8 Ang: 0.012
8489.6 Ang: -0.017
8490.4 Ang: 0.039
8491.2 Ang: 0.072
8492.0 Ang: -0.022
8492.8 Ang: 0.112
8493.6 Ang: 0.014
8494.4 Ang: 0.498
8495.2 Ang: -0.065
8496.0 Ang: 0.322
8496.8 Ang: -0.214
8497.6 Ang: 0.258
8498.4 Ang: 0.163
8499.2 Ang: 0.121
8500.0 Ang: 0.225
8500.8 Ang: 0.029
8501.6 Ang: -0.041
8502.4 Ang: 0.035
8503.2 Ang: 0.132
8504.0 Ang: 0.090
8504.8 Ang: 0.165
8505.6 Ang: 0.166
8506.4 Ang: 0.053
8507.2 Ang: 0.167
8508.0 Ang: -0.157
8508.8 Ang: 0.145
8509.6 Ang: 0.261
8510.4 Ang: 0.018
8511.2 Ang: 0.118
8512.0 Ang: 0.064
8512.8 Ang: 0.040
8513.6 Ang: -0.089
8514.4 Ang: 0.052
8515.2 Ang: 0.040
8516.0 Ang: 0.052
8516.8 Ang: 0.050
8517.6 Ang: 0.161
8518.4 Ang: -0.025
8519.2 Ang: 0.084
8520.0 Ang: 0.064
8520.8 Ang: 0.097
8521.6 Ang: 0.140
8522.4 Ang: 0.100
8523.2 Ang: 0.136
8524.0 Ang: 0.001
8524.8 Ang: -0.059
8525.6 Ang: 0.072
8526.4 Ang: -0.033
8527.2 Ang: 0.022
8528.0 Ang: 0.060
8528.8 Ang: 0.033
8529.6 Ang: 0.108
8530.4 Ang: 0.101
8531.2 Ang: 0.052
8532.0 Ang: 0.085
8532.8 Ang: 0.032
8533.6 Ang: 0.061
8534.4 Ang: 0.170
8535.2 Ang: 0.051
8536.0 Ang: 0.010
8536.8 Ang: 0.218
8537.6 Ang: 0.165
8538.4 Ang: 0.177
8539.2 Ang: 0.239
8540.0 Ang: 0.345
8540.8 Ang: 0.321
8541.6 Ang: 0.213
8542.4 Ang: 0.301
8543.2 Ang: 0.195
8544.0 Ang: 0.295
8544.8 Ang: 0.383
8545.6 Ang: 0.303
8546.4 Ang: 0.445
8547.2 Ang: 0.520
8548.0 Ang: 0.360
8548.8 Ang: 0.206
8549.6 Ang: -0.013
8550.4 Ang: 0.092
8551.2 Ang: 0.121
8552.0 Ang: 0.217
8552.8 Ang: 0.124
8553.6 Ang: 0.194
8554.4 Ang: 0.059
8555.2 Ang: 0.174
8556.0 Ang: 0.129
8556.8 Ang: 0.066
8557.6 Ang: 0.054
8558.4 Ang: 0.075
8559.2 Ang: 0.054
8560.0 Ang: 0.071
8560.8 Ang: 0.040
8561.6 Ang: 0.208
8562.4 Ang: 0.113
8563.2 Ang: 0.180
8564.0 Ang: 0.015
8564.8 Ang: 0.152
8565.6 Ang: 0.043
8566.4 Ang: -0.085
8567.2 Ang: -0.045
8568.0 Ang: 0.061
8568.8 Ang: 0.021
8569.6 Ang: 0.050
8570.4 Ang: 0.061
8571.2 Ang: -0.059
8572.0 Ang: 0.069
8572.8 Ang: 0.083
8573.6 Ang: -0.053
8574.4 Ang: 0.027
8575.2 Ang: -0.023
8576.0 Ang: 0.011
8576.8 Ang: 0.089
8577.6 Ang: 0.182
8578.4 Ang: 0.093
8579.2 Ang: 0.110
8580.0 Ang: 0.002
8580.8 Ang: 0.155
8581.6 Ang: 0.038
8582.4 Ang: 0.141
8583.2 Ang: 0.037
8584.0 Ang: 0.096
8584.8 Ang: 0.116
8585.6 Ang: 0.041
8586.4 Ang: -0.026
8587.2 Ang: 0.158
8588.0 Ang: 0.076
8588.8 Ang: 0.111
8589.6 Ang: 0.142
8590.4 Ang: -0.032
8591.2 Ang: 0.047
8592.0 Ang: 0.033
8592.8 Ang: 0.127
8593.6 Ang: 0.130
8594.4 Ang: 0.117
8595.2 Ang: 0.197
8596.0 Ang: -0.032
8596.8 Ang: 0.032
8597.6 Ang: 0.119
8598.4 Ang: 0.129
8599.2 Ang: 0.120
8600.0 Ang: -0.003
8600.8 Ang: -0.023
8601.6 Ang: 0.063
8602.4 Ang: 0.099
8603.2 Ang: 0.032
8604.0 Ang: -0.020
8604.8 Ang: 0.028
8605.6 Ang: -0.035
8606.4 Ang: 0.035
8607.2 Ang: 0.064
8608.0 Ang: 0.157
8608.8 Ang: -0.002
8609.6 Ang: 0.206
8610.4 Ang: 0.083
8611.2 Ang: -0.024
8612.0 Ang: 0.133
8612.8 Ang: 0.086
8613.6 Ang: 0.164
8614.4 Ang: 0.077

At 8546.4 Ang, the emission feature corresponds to [O II] 3727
